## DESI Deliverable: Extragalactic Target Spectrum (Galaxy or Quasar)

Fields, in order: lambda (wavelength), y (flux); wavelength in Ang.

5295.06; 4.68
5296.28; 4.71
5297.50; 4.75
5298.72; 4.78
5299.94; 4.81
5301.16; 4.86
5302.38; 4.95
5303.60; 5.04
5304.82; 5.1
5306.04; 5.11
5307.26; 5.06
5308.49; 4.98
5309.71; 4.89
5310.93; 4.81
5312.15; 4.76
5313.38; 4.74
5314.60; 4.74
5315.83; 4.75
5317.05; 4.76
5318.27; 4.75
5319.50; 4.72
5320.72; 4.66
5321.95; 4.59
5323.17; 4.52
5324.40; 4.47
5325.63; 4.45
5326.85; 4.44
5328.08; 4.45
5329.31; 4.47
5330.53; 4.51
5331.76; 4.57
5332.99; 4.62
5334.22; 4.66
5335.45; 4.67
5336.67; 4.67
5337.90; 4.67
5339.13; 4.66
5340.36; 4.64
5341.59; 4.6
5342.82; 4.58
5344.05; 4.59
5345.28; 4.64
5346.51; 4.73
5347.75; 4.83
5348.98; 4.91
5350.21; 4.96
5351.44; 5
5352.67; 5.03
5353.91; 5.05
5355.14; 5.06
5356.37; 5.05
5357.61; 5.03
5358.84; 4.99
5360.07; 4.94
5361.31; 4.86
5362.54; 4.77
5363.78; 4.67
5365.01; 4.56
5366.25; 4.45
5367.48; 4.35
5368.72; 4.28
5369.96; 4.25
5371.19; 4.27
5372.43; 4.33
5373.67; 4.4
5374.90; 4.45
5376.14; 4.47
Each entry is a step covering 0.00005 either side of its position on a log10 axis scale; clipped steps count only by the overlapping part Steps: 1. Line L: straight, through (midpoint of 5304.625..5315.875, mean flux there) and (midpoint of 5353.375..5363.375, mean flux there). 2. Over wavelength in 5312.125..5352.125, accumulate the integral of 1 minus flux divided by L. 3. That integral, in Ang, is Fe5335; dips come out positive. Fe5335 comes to 2.1 Ang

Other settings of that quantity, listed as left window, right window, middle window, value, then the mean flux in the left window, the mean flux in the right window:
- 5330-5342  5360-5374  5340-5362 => -1.5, 4.63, 4.49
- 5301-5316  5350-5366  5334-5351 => 0.7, 4.91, 4.91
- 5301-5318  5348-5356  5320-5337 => 1.3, 4.9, 5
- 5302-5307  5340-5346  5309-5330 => 1.0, 5.06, 4.61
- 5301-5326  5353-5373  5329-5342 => 0.4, 4.8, 4.69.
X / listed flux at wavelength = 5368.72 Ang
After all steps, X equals 4.28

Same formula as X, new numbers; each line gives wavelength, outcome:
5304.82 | 5.1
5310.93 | 4.81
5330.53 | 4.51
